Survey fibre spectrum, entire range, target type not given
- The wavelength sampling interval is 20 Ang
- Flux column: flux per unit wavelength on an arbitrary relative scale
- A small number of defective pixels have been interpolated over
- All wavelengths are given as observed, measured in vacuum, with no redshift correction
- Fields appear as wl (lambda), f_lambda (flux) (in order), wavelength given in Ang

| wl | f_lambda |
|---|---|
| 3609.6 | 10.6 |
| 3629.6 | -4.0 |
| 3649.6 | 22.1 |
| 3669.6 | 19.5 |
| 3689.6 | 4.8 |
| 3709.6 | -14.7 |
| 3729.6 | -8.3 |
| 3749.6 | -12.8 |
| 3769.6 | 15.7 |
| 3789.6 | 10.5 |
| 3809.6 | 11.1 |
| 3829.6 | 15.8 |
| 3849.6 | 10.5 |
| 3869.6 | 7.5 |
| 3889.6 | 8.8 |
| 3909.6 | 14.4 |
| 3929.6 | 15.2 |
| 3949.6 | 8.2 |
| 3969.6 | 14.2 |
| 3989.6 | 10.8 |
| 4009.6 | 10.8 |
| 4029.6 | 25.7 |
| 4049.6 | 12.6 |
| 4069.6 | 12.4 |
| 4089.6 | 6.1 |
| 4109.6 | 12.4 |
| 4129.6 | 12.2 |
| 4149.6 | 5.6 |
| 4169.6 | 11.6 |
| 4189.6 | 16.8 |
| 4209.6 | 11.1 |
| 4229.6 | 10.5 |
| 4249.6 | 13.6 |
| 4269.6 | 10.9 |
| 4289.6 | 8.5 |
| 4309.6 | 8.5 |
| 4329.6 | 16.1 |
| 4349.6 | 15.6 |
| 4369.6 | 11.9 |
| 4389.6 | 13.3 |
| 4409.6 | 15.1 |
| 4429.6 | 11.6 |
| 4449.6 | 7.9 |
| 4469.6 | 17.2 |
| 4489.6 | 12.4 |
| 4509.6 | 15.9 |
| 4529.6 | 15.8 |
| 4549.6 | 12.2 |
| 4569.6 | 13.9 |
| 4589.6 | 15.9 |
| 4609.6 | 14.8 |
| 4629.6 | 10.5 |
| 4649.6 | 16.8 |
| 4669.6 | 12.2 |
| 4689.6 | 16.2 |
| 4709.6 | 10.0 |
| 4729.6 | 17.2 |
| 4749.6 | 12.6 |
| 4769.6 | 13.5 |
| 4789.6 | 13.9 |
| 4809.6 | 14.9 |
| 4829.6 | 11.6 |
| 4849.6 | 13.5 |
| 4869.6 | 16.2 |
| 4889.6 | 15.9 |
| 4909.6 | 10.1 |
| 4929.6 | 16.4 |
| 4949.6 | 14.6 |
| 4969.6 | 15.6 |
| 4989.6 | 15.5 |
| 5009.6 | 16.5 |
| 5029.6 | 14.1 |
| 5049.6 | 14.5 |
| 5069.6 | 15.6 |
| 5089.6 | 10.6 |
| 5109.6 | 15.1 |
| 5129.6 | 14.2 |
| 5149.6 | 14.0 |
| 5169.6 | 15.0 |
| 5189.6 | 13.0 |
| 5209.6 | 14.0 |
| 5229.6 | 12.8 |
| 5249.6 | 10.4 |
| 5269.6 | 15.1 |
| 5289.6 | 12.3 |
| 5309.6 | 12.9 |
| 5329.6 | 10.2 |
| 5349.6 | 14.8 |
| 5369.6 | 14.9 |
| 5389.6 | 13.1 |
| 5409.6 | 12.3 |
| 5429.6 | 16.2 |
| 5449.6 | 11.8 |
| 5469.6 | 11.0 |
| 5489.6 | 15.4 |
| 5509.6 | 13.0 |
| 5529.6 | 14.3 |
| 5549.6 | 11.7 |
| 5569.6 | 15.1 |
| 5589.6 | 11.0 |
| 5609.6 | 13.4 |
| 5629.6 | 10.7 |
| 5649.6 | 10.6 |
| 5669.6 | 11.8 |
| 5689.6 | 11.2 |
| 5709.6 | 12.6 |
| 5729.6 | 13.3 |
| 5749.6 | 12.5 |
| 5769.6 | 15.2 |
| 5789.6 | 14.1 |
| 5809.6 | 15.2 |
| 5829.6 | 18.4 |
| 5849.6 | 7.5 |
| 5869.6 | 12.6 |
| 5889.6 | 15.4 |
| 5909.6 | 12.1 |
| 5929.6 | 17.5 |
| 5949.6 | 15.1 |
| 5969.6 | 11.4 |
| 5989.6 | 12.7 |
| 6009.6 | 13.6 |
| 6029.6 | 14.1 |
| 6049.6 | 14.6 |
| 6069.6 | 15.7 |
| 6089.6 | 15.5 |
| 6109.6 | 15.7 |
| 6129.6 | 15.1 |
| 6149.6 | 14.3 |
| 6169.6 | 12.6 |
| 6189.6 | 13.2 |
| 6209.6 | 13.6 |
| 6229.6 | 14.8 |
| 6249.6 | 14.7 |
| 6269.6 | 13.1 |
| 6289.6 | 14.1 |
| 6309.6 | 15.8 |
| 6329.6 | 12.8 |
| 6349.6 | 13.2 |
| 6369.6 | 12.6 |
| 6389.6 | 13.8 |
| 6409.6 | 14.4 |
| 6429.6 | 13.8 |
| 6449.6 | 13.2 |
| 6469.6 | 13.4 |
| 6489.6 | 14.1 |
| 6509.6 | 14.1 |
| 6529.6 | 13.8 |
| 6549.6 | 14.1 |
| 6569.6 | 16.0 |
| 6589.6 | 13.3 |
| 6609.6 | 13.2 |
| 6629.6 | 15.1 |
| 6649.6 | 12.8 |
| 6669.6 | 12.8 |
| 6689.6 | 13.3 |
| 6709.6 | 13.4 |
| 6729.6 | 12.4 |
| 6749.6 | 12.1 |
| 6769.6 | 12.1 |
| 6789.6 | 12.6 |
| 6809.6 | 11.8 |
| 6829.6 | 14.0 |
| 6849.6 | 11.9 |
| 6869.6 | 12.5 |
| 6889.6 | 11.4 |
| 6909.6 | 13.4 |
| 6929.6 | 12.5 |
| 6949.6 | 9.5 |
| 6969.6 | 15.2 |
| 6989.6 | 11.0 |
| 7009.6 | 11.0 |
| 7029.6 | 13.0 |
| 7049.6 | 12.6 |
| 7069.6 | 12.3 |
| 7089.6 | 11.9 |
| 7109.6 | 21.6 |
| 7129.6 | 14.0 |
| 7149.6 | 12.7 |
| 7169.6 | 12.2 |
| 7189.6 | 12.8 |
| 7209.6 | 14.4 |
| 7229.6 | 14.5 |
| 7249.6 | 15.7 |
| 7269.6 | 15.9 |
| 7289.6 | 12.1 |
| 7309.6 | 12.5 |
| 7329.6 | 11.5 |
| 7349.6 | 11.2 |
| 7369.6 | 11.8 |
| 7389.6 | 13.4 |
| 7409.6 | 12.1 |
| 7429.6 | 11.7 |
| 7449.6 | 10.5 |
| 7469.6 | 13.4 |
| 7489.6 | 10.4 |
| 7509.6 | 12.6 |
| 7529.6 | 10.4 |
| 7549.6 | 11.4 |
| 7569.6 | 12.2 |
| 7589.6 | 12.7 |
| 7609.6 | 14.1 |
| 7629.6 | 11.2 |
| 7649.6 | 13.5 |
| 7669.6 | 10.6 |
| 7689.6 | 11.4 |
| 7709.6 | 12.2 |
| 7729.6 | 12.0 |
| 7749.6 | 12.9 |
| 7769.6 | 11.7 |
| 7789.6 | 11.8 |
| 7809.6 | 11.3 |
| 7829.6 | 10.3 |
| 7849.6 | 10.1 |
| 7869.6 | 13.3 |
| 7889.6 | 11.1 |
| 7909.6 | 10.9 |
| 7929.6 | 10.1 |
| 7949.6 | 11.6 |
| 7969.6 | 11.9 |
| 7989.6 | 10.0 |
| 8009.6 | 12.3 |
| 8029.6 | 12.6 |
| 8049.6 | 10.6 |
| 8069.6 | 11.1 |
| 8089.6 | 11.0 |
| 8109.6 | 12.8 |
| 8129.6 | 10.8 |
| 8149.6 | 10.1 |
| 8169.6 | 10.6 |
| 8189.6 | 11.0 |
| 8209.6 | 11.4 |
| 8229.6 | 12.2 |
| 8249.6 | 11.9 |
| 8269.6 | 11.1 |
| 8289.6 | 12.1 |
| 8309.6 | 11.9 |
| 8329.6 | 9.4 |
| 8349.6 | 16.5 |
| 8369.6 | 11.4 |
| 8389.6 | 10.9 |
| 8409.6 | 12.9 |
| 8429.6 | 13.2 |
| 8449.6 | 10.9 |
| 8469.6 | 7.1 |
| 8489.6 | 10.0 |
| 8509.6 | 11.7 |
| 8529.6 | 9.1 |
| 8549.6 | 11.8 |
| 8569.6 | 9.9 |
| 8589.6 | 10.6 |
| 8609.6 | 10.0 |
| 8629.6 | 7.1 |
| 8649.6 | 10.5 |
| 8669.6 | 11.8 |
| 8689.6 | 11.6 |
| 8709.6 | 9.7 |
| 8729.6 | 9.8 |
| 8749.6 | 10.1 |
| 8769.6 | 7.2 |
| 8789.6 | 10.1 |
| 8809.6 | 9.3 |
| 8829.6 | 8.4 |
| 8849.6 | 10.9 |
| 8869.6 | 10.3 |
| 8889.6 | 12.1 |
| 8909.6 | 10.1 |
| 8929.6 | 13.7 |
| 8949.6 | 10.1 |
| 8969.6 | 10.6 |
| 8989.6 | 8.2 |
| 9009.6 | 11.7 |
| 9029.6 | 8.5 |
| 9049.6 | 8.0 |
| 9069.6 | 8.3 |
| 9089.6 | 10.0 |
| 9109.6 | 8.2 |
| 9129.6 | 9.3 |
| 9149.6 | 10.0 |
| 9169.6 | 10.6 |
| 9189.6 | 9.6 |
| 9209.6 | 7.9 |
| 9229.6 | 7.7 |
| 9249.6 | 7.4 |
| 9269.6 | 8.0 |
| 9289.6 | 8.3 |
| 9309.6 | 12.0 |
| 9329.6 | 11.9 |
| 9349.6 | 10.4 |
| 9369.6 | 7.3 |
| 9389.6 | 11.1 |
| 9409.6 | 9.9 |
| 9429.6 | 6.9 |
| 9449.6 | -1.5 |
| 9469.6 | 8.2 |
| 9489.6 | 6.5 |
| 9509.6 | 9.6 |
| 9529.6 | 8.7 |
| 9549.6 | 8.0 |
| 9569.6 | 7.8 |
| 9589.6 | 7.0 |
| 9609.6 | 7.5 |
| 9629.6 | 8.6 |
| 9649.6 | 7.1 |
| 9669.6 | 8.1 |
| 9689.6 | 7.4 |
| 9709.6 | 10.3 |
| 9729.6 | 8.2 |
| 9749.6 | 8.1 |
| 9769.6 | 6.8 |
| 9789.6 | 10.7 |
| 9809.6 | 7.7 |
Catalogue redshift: 0.08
